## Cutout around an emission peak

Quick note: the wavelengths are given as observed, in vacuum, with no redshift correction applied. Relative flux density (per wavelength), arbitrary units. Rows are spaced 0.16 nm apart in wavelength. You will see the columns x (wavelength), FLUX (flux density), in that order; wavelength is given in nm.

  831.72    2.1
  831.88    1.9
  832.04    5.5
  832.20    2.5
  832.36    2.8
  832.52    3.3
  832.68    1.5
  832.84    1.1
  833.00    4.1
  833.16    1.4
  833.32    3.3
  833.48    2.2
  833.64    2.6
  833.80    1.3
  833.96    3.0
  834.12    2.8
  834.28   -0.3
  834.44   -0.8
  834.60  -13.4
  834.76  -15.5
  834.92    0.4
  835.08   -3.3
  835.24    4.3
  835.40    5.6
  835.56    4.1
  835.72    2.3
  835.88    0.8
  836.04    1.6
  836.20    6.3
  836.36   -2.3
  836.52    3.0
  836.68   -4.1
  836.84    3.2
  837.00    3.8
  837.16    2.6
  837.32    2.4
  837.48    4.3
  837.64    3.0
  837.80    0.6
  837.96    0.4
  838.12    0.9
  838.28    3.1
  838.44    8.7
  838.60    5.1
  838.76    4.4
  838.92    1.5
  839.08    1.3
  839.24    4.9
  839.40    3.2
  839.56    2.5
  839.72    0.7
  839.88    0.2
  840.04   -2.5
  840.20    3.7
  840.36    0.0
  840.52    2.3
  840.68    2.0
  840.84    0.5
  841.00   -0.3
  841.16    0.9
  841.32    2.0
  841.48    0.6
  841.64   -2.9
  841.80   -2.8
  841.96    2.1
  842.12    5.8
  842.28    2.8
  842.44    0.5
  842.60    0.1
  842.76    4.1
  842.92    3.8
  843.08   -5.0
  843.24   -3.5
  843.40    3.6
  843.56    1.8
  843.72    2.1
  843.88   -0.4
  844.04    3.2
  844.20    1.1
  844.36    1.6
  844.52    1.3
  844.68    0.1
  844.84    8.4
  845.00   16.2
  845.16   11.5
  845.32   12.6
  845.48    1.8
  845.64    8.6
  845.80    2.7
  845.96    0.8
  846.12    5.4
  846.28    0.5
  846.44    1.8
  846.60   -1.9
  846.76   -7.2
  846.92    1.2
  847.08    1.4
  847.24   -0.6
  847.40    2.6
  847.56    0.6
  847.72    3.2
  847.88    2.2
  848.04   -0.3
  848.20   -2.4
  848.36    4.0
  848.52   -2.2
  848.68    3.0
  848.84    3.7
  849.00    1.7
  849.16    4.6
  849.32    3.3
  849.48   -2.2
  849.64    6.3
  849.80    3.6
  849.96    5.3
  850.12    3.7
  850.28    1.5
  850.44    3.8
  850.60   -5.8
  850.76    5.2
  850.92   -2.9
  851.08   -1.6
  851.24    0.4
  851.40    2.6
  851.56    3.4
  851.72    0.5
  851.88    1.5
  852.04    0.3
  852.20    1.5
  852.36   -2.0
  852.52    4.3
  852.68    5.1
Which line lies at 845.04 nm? H-gamma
